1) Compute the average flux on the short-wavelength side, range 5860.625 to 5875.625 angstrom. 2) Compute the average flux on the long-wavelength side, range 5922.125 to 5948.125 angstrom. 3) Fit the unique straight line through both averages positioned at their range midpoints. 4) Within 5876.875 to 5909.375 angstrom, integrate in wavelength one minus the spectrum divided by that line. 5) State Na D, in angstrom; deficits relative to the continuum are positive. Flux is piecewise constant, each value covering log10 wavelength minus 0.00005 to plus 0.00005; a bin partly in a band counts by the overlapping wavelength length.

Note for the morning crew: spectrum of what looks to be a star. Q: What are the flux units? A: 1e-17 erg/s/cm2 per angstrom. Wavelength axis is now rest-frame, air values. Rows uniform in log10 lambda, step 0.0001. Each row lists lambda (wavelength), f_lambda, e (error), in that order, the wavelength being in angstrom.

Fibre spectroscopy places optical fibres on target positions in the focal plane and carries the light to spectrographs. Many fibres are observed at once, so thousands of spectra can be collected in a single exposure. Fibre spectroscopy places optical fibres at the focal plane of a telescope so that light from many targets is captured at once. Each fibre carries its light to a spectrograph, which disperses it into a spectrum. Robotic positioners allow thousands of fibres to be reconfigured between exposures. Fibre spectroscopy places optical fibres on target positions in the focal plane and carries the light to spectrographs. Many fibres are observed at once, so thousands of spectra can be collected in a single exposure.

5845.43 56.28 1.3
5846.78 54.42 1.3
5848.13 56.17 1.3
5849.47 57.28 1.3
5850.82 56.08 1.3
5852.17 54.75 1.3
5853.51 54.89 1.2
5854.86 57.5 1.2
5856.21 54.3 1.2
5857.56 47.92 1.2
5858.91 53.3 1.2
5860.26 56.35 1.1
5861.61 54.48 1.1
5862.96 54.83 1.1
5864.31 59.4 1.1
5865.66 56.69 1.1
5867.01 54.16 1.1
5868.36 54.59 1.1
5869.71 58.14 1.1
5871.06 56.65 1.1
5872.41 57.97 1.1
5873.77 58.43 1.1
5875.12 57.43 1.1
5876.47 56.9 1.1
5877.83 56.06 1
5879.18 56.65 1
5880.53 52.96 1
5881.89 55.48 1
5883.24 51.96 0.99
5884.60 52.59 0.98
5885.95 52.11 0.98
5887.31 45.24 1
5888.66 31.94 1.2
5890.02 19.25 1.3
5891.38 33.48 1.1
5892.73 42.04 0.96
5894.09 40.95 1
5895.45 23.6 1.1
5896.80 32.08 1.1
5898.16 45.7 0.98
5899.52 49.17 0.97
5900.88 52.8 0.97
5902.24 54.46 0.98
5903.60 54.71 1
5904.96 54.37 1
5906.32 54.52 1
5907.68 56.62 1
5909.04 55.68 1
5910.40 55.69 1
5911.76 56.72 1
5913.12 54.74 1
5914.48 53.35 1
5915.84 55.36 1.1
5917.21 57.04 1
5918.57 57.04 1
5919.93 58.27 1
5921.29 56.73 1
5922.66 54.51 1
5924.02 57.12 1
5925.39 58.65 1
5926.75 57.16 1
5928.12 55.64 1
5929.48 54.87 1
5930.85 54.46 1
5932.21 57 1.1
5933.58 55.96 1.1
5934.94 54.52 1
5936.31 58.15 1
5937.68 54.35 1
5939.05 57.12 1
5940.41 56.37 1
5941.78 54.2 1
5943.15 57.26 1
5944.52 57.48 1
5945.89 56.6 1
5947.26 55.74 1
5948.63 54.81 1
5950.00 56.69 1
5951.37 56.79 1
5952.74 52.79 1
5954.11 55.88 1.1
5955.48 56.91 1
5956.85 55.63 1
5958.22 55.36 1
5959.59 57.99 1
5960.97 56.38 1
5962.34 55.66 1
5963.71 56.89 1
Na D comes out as 5.5 angstrom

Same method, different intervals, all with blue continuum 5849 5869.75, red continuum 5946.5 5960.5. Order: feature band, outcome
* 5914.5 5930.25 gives -0.2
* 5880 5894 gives 3.0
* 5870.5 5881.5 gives -0.3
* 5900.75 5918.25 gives 0.1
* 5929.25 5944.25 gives 0.0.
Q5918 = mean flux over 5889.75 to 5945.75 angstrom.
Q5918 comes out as 52.2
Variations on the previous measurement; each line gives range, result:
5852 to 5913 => 51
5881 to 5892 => 43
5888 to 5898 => 32.6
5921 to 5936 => 56.1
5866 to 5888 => 54.9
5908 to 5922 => 56.1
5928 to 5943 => 55.8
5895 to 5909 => 48.6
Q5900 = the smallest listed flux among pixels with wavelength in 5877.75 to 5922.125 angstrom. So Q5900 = 19.25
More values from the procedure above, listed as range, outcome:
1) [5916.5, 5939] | 54.35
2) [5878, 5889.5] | 31.94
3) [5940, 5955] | 52.79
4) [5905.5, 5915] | 53.35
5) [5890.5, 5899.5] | 23.6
